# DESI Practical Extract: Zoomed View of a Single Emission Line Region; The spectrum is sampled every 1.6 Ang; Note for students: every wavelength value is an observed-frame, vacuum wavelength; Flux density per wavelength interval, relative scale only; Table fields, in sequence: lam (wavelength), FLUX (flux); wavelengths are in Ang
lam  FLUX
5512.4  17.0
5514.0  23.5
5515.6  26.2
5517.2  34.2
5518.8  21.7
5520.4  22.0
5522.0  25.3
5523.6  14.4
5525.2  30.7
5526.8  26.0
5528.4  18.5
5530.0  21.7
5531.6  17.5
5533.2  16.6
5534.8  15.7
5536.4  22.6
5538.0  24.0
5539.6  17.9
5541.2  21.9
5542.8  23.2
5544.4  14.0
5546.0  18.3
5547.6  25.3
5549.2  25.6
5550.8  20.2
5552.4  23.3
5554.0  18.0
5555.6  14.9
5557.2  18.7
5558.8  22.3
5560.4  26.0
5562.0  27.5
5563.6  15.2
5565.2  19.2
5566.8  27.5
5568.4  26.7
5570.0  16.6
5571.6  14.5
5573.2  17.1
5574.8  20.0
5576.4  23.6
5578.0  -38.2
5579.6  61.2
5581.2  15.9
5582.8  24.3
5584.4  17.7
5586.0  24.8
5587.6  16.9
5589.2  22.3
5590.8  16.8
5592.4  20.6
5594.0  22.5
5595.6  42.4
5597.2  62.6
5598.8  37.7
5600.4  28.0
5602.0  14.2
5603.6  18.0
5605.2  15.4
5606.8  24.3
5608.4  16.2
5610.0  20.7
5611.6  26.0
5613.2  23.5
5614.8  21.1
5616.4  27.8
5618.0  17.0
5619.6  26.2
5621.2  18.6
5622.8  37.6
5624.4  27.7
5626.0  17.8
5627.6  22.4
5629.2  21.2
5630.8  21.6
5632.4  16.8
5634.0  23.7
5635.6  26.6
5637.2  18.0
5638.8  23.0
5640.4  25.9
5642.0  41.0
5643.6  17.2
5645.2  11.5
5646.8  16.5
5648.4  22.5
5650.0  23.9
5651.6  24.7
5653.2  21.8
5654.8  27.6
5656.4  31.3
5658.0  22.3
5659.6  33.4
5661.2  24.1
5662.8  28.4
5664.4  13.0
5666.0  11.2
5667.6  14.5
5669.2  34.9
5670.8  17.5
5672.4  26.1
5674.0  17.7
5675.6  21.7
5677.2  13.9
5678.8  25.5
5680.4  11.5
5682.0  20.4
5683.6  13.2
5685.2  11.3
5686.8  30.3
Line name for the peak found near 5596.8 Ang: Hbeta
